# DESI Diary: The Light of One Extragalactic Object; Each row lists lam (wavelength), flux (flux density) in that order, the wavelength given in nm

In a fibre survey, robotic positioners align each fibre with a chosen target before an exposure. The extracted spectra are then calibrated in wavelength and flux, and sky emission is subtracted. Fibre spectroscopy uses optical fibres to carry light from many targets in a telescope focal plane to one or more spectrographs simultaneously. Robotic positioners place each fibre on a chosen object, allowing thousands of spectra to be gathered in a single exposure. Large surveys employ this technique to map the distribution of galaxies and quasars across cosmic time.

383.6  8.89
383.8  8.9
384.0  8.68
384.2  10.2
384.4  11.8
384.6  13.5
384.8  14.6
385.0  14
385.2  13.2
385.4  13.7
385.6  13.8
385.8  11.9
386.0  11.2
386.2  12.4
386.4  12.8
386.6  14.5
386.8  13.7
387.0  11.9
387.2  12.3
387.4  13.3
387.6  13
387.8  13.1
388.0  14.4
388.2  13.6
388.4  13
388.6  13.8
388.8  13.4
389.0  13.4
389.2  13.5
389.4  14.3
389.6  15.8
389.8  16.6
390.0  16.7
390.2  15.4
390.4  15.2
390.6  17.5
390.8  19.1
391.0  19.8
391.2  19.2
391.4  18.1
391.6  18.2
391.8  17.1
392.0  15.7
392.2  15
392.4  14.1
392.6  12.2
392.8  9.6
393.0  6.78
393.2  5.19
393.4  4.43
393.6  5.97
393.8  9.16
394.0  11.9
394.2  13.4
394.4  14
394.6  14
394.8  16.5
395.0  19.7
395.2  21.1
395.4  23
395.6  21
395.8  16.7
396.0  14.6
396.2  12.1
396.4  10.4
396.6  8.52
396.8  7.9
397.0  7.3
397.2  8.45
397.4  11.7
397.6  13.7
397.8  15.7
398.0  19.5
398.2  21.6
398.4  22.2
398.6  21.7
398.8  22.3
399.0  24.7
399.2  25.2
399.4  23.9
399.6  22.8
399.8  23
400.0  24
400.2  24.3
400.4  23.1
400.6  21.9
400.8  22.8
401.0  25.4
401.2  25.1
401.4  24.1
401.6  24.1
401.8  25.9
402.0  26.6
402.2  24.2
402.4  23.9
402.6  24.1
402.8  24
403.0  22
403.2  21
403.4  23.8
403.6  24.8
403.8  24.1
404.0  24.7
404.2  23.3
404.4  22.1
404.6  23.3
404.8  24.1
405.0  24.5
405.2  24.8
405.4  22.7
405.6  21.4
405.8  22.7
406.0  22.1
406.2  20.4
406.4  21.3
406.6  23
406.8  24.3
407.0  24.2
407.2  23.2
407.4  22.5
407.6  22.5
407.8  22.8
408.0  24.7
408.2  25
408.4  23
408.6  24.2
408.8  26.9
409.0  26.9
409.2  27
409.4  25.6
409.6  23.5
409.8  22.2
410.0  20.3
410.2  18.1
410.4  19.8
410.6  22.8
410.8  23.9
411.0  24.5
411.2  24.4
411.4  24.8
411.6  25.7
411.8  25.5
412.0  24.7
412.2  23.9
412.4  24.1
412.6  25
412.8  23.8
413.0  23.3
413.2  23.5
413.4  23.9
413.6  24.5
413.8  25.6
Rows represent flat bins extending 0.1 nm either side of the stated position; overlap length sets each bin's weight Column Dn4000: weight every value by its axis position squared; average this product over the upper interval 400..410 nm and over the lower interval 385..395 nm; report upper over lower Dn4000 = 1.87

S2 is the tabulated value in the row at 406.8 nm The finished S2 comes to 24.3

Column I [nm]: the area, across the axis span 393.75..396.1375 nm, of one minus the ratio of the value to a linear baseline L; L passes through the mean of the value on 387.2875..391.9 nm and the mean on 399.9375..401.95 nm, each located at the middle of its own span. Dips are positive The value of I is 0.40 nm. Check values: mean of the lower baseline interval 15.5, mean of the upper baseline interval 24.1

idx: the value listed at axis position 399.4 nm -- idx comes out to 23.9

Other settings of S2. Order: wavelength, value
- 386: 11.2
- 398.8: 22.3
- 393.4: 4.43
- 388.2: 13.6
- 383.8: 8.9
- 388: 14.4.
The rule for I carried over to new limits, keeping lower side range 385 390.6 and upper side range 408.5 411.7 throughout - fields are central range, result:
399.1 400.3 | -0.30 nm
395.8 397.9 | 0.77 nm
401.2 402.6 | -0.33 nm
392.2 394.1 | 0.82 nm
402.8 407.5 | -0.33 nm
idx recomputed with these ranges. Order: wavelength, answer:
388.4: 13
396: 14.6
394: 11.9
